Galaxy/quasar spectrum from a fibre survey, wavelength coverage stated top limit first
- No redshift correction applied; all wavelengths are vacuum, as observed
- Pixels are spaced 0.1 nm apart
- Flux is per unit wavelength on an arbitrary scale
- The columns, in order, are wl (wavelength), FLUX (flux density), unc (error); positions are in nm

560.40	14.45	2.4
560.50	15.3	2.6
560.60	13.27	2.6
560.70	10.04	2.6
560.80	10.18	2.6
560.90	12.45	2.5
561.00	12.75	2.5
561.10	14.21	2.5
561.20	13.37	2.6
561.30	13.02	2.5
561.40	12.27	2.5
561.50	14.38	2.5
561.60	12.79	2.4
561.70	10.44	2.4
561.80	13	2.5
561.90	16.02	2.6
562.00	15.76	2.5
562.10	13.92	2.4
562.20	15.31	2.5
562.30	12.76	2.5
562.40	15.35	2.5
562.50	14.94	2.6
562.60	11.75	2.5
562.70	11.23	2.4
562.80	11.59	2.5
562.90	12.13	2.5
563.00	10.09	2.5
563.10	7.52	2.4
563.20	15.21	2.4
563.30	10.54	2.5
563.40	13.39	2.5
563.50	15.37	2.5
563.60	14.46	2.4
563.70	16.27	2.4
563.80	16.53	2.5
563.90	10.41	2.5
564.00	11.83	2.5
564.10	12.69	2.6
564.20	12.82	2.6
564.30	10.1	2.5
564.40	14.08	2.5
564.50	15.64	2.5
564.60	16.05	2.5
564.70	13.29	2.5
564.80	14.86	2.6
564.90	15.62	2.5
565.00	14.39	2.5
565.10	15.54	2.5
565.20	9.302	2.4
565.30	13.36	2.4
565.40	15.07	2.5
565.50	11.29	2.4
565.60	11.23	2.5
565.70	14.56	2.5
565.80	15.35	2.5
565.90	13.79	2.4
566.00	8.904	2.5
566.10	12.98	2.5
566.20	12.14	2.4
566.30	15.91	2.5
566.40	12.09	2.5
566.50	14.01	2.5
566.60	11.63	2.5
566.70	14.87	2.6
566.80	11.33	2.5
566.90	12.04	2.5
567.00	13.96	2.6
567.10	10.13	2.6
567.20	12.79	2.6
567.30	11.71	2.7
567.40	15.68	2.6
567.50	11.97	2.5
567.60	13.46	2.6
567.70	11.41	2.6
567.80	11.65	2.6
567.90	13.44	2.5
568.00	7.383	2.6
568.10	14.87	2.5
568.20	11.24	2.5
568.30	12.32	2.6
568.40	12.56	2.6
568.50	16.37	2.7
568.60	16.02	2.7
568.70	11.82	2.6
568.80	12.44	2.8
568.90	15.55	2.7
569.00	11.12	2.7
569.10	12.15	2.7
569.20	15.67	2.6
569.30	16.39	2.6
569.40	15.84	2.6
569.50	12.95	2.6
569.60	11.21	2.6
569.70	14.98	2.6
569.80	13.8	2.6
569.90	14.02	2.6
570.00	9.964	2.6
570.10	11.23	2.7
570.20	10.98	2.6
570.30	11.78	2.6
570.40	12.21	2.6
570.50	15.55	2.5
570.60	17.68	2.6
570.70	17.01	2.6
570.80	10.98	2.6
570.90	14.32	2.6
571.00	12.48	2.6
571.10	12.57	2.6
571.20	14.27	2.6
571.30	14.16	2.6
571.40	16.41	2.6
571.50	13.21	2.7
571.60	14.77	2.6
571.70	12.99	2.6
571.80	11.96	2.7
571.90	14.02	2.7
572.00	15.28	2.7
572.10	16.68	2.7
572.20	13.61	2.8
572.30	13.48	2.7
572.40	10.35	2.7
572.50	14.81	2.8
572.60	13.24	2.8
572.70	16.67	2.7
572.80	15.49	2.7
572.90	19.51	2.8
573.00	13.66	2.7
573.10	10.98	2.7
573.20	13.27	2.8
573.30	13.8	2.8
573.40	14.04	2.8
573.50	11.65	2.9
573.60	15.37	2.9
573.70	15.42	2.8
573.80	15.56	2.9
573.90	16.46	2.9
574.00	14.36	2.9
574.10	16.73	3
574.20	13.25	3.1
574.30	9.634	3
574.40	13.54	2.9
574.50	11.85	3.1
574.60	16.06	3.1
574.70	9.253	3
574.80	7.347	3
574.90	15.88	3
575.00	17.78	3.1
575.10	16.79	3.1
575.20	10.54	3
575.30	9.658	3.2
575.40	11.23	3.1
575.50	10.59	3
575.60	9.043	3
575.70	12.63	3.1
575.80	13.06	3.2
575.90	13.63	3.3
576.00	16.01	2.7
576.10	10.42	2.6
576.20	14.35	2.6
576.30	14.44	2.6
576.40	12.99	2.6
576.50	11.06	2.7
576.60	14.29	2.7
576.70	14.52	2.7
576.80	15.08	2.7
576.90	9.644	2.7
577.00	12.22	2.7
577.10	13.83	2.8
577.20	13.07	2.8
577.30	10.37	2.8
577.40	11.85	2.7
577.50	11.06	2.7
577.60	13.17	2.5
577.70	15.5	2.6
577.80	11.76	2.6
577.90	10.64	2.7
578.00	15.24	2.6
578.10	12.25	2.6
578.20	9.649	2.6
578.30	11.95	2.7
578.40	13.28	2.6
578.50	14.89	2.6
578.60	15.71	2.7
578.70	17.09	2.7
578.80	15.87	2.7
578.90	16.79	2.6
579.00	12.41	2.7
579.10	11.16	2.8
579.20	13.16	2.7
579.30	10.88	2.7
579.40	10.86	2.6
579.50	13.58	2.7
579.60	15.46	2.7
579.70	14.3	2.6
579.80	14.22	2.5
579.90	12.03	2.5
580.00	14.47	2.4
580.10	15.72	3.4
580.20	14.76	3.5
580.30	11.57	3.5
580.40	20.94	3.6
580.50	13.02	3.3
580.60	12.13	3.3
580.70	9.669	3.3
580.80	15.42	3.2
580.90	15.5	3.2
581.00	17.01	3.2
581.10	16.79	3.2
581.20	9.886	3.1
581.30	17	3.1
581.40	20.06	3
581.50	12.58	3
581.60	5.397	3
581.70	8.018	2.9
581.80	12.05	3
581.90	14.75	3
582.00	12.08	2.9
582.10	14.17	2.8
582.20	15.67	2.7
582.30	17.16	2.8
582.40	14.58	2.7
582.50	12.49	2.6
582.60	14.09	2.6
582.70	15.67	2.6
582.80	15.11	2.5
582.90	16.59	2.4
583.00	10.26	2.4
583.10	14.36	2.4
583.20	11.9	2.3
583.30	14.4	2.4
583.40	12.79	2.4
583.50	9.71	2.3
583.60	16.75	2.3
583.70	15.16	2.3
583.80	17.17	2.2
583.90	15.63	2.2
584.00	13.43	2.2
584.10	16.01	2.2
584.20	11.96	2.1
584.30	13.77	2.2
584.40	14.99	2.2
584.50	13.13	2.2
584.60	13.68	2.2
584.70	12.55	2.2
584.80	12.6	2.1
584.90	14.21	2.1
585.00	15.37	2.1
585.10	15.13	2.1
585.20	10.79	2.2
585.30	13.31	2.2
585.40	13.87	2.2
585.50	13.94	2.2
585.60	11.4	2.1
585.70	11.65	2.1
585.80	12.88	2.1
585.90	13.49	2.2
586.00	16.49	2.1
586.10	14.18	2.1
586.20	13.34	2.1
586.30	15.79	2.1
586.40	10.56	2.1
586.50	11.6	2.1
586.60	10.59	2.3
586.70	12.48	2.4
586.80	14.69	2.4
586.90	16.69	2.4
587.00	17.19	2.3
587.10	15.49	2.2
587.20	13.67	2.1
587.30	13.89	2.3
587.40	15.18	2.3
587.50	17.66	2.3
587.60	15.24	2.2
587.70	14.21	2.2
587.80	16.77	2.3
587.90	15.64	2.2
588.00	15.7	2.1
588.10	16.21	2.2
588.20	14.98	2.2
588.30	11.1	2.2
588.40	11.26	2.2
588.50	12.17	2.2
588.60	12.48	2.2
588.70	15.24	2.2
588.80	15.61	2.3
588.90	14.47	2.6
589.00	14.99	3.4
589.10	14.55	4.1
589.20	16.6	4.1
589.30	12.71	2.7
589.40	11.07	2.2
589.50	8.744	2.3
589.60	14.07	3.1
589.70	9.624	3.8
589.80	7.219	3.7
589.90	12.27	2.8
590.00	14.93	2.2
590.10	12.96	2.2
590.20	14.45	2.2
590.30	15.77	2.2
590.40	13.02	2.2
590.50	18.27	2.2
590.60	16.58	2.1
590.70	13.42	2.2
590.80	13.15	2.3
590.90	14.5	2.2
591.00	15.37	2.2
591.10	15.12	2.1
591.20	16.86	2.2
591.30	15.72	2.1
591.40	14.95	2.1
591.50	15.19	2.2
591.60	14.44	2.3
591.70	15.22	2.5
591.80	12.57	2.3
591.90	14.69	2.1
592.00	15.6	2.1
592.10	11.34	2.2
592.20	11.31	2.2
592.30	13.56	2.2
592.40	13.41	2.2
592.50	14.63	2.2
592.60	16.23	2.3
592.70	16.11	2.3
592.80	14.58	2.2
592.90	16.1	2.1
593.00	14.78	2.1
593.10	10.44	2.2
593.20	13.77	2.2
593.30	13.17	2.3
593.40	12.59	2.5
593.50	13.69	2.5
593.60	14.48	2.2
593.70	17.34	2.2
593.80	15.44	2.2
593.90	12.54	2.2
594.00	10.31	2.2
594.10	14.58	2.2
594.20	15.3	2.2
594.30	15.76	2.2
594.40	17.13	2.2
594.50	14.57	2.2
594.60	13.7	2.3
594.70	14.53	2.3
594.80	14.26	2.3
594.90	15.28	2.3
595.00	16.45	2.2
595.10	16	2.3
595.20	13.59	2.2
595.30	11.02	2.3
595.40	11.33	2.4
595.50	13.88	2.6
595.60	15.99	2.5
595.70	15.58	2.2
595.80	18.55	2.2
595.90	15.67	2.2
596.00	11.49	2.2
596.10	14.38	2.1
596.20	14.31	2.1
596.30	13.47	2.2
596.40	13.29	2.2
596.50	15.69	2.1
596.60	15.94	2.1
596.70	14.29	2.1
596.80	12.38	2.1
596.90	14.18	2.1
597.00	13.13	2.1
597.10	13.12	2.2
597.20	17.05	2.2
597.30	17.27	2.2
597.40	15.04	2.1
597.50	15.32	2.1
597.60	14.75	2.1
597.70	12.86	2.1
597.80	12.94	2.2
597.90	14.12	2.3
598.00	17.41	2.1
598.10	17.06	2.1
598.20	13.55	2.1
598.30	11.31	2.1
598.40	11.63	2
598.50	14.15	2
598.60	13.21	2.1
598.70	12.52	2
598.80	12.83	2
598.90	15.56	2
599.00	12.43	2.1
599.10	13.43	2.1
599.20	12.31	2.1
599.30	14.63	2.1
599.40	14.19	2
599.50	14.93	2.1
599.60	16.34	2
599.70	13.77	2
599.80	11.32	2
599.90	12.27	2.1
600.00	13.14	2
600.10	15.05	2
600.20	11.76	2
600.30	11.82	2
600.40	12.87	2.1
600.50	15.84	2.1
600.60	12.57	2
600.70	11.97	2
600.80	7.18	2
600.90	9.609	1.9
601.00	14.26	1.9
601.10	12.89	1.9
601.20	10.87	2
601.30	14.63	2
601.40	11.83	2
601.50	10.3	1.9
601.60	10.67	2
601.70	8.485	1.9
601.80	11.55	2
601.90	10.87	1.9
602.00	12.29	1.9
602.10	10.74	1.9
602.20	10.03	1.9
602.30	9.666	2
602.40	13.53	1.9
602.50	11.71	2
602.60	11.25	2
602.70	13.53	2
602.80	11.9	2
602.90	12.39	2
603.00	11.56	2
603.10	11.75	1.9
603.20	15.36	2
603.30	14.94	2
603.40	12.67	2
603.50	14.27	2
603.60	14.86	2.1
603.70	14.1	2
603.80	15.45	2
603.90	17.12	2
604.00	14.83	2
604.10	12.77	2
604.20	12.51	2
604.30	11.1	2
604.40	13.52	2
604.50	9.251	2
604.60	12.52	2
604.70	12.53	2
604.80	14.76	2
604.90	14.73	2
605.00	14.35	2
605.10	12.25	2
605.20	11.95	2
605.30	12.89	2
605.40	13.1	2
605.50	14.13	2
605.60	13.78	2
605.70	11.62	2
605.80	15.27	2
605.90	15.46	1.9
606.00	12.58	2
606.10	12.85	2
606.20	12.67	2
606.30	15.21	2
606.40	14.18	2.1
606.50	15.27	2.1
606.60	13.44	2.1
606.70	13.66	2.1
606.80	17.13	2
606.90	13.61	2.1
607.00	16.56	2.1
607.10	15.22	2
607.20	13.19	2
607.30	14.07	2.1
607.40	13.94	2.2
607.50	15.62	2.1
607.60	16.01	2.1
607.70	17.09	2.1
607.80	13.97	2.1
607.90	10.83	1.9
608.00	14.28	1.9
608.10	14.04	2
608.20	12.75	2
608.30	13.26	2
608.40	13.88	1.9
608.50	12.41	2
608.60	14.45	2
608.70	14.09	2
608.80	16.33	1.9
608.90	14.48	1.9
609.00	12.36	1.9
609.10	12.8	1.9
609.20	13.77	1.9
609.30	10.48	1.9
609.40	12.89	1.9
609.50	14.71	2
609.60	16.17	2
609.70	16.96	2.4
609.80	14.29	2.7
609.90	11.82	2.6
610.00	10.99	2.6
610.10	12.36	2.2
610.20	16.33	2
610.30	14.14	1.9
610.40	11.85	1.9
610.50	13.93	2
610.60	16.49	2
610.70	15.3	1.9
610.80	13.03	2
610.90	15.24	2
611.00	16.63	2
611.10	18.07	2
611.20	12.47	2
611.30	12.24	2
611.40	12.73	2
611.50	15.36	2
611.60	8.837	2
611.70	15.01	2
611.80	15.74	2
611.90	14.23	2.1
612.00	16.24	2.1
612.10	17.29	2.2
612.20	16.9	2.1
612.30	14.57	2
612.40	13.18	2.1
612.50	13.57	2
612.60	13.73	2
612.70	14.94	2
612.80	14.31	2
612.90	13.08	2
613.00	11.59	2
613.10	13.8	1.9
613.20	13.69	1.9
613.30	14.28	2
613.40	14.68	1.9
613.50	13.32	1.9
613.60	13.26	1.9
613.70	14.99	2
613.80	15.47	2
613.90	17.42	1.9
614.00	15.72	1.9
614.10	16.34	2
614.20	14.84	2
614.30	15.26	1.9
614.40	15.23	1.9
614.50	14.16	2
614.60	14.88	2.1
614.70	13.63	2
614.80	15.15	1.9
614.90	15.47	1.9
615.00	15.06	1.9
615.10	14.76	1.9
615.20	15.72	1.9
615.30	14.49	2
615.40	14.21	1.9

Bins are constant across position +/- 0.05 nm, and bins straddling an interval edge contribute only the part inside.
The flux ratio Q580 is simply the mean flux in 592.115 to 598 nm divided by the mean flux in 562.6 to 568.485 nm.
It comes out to 1.1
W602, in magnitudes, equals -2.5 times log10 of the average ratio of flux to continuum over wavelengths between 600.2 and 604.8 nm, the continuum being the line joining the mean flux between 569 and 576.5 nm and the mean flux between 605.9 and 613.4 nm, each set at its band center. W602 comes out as 0.14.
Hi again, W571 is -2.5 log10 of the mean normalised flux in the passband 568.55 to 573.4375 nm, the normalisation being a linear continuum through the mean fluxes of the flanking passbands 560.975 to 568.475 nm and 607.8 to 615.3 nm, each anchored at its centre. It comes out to -0.05 mag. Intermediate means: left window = 13.1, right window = 14.3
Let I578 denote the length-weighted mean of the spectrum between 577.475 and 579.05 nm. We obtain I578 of 13.6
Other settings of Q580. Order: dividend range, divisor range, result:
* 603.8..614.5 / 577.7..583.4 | 1.03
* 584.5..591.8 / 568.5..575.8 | 1.03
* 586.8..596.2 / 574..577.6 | 1.13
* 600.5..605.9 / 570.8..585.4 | 0.93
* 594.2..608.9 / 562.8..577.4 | 1.03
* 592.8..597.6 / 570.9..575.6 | 1.06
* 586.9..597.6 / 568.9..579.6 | 1.07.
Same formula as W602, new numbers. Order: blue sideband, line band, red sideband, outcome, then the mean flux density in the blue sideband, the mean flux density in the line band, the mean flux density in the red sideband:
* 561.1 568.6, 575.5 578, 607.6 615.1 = 0.06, 13.1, 12.7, 14.3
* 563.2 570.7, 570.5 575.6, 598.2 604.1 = -0.05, 13.3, 13.8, 12.7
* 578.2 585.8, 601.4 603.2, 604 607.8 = 0.21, 13.8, 11.4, 13.8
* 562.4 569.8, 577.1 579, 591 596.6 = 0.03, 13.1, 13.3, 14.4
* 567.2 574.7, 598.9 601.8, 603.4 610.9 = 0.10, 13.6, 12.6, 13.9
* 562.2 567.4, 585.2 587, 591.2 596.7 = 0.05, 13.1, 13.4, 14.4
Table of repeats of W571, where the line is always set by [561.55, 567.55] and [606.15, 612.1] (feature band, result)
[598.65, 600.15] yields 0.02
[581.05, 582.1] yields 0.05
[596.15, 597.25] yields -0.03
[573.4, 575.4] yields -0.01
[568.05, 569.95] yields -0.04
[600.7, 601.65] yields 0.22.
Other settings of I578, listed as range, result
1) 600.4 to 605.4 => 12.5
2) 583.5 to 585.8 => 13.8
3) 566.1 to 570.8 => 13.1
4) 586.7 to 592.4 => 14.2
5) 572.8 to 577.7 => 13.2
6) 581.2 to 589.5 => 13.9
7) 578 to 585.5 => 13.8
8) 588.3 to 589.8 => 12.8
